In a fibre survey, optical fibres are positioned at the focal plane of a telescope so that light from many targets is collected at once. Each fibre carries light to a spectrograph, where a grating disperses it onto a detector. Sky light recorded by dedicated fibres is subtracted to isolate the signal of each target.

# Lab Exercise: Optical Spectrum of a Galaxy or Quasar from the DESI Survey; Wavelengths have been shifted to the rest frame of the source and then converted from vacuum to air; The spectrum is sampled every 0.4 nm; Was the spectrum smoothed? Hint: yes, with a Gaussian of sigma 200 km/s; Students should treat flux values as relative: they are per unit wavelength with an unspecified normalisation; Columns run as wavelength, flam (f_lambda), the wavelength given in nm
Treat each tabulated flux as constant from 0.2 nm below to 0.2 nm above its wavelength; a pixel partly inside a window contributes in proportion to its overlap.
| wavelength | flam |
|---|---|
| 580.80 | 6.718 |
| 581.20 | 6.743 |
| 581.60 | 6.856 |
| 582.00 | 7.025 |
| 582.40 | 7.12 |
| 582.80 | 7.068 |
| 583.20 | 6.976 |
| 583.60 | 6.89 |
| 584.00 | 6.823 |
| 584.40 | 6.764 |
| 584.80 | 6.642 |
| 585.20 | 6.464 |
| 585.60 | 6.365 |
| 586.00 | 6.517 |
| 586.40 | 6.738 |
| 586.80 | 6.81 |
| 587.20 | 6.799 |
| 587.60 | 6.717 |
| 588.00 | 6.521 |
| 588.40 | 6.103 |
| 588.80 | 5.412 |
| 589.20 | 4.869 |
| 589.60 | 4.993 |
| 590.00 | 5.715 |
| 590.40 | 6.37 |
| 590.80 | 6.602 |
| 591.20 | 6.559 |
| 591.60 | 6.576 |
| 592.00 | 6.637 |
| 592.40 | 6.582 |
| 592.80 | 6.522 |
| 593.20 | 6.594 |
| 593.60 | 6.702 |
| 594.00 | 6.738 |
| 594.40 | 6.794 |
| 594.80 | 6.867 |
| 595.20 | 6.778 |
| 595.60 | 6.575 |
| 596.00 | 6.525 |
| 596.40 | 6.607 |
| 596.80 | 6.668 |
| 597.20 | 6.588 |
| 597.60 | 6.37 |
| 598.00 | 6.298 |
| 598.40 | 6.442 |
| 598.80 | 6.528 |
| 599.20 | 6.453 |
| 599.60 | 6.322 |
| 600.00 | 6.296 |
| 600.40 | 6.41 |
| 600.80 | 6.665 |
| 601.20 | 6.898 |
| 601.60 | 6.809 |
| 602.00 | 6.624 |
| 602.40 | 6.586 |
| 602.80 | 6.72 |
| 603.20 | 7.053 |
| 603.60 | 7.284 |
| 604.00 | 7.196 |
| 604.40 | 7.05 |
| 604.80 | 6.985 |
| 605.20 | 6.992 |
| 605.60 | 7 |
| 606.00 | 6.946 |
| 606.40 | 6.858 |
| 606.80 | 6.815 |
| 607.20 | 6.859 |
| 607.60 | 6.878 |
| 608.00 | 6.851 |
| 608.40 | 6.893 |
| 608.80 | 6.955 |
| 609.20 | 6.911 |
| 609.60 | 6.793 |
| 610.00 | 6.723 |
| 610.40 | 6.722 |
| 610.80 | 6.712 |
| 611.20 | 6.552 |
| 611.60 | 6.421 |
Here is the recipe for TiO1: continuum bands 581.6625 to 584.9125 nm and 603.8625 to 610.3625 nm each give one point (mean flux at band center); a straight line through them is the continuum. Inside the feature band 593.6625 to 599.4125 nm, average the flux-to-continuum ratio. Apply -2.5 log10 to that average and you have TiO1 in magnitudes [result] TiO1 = 0.052 mag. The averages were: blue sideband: 6.92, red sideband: 6.91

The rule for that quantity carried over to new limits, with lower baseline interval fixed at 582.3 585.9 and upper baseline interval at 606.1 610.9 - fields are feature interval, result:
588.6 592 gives 0.147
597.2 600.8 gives 0.065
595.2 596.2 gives 0.034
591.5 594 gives 0.029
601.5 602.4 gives 0.023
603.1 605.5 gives -0.042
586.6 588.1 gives 0.009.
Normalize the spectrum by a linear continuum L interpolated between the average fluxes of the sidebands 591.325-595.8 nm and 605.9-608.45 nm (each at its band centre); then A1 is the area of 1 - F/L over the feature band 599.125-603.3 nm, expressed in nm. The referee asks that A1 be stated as 0.10 nm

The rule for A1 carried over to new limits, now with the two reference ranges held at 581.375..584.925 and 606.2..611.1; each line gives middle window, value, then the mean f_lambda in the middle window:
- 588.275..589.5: 0.27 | 5.38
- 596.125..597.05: 0.03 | 6.63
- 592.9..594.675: 0.04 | 6.7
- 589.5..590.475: 0.17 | 5.68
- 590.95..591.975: 0.05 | 6.58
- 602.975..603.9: -0.04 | 7.16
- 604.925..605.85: -0.02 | 6.99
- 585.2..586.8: 0.08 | 6.56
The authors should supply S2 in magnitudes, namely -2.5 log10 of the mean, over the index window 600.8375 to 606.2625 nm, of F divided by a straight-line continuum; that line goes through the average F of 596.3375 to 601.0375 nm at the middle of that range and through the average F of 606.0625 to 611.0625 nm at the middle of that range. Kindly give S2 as -0.044 mag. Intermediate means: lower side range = 6.47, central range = 6.93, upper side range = 6.83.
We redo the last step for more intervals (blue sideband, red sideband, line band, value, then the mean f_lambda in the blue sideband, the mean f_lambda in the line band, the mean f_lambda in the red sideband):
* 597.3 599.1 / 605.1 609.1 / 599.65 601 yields 0.02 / 6.42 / 6.44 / 6.9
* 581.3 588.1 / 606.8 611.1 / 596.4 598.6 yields 0.05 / 6.77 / 6.49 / 6.82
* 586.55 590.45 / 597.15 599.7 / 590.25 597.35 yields -0.07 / 6.03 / 6.63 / 6.42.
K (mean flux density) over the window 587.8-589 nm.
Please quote 6.01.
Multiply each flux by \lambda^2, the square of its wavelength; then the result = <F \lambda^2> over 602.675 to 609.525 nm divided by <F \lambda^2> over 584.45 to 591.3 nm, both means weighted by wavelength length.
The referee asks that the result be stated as 1.2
